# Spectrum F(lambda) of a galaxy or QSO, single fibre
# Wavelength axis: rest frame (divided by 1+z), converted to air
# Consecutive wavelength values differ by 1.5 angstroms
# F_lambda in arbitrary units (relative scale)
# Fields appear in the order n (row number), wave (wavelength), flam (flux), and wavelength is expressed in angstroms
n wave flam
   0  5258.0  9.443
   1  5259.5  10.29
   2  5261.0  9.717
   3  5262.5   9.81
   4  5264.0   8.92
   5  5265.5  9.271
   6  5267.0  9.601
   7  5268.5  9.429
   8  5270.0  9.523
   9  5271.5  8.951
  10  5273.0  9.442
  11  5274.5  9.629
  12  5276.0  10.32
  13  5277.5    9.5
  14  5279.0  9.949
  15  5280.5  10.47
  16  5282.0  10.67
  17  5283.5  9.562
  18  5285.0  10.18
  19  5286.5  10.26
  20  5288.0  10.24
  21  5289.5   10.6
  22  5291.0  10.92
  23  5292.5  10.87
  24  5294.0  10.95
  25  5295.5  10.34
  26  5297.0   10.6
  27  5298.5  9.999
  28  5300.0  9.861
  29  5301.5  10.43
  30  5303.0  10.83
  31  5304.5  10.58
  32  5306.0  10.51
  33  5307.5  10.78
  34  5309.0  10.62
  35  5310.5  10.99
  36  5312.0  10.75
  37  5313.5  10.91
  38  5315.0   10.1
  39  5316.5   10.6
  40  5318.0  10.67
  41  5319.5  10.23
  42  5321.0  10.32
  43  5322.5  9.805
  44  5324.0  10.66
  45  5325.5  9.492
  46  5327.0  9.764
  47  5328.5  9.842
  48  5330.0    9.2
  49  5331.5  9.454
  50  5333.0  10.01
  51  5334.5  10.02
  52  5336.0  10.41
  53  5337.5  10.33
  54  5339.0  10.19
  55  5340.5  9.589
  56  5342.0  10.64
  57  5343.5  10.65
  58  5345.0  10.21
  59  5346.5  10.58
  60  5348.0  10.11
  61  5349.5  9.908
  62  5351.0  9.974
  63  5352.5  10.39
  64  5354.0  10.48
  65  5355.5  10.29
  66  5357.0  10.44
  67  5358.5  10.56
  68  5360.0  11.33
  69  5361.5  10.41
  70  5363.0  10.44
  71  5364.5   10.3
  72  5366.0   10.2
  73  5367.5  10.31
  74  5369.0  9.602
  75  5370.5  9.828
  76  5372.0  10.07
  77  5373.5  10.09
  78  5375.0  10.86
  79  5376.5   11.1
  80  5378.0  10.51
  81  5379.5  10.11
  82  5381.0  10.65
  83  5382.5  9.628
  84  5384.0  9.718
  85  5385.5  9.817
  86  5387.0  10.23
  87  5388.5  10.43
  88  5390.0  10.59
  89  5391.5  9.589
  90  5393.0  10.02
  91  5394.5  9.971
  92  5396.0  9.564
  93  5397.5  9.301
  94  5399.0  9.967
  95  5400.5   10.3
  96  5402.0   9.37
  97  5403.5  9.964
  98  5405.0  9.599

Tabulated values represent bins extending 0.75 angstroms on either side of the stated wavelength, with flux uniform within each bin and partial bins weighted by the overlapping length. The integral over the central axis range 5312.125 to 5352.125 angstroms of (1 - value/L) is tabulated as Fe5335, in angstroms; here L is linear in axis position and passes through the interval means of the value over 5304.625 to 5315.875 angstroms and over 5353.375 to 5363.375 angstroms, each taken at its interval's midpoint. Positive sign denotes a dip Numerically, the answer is 1.8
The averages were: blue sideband 10.7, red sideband 10.6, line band 10.2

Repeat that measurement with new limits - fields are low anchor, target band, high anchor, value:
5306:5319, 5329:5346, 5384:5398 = 0.6 angstroms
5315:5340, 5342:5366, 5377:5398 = -0.9 angstroms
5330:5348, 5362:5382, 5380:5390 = -0.4 angstroms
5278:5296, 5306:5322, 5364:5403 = -0.4 angstroms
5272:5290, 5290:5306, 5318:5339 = -0.8 angstroms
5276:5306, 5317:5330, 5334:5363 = 0.4 angstroms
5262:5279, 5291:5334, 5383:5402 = -3.1 angstroms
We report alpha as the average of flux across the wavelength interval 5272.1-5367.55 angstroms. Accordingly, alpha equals 10.3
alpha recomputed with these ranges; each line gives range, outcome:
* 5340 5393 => 10.3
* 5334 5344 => 10.3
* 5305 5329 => 10.4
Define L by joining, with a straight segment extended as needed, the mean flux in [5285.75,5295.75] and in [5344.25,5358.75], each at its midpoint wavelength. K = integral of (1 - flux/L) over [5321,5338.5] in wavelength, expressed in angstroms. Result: 0.8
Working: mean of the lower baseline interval 10.6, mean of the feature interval 9.93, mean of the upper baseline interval 10.3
